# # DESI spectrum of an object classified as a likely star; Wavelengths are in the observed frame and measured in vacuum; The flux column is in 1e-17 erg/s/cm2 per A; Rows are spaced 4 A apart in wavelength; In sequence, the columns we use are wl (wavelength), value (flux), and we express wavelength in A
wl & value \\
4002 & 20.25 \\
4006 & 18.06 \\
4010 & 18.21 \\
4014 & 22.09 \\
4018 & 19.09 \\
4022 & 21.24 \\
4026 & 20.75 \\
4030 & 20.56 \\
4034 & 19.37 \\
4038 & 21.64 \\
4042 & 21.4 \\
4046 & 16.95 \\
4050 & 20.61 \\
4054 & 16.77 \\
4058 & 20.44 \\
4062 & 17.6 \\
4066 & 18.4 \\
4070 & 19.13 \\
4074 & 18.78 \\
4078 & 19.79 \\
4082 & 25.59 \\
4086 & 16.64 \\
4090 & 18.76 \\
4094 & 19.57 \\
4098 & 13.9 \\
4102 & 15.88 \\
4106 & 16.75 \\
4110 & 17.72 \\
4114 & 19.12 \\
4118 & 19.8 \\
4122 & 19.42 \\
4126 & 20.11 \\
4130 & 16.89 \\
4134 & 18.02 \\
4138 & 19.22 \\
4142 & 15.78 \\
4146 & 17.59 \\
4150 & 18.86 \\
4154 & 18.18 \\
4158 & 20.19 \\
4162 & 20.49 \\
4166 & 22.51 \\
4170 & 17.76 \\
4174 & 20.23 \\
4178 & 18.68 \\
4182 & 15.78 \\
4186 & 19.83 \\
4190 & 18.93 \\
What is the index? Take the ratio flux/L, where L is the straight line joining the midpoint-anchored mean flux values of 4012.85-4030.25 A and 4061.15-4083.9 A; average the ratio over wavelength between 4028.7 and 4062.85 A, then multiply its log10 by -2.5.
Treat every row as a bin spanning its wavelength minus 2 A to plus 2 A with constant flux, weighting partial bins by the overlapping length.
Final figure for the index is 0.05 mag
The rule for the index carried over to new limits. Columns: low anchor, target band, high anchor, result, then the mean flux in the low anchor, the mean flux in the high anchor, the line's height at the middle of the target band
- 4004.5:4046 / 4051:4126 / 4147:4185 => 0.06 mag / 20.1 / 19.2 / 19.7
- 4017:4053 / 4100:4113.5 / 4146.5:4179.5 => 0.16 mag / 20.1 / 19.5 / 19.8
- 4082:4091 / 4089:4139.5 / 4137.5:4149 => 0.02 mag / 19.3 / 17.4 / 18.4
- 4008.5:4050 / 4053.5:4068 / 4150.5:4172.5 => 0.09 mag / 20.2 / 19.8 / 20.1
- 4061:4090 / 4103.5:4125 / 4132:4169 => 0.04 mag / 19.4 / 18.9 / 19.2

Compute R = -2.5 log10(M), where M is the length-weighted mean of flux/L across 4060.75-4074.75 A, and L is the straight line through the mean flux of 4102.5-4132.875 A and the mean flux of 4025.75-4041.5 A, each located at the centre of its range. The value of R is 0.070 mag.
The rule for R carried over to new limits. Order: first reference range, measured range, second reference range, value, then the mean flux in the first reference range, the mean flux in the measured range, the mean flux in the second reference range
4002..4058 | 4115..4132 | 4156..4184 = 0.03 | 19.8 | 19.1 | 19.4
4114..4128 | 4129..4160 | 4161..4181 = 0.09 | 19.7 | 18.1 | 19.7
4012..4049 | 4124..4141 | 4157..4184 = 0.07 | 20.4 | 18.4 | 19.3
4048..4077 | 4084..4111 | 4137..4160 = 0.10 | 18.9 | 17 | 18.3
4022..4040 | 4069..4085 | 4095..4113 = -0.15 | 20.7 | 20.7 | 16.4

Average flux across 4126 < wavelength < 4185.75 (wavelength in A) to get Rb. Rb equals 18.7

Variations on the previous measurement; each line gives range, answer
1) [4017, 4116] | 19.1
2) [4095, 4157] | 17.9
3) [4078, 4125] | 18.6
